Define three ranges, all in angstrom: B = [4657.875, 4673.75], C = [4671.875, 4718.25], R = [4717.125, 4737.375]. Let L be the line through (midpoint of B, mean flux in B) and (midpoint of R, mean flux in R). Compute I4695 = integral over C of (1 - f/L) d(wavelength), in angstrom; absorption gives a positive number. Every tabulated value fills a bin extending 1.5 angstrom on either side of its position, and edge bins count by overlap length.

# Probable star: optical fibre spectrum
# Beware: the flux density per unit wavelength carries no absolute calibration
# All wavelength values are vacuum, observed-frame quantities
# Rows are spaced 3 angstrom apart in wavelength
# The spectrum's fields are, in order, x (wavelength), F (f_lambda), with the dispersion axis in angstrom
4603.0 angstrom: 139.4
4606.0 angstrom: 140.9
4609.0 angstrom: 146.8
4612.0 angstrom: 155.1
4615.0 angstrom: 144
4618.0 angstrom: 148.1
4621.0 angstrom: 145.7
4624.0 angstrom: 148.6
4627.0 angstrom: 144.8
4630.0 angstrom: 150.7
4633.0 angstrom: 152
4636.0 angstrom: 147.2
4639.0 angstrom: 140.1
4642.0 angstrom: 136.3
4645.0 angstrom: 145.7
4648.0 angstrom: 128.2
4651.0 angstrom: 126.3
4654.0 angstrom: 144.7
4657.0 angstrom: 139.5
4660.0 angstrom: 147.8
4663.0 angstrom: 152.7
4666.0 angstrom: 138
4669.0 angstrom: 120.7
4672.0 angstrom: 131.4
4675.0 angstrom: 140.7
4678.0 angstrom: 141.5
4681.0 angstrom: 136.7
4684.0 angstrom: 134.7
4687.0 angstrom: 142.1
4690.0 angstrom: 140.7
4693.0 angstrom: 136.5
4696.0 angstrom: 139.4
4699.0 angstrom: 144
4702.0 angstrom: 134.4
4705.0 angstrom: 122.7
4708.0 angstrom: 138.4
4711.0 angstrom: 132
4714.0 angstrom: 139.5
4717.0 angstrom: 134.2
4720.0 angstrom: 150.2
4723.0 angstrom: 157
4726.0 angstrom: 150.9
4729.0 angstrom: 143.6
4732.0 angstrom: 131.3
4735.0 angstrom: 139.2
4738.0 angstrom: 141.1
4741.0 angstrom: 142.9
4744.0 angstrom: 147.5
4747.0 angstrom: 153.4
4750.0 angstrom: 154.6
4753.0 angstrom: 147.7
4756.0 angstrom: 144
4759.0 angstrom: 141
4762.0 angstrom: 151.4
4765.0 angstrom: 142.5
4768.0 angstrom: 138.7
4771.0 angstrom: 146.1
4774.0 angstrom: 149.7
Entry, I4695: 1.4 angstrom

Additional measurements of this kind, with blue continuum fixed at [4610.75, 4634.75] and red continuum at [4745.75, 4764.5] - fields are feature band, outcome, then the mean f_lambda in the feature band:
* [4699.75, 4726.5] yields 1.6 angstrom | 140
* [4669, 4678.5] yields 0.9 angstrom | 135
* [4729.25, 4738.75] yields 0.7 angstrom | 138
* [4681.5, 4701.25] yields 1.2 angstrom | 139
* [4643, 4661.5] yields 1.2 angstrom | 139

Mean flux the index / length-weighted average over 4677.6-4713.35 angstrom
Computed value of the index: 137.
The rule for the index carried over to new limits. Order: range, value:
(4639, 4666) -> 140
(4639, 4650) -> 137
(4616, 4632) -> 148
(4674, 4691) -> 139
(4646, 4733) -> 139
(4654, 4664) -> 146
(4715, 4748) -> 144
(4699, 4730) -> 140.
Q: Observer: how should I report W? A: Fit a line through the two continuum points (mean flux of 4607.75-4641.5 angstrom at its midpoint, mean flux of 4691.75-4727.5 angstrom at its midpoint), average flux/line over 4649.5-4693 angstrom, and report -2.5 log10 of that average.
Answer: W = 0.04 mag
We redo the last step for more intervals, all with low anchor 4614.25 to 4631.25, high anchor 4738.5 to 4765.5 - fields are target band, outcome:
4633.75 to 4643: 0.04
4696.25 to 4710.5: 0.09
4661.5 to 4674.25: 0.09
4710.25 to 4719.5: 0.08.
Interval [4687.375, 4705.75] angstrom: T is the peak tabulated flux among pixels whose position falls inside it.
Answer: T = 144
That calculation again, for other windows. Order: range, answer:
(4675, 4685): 141.5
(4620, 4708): 152.7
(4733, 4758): 154.6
